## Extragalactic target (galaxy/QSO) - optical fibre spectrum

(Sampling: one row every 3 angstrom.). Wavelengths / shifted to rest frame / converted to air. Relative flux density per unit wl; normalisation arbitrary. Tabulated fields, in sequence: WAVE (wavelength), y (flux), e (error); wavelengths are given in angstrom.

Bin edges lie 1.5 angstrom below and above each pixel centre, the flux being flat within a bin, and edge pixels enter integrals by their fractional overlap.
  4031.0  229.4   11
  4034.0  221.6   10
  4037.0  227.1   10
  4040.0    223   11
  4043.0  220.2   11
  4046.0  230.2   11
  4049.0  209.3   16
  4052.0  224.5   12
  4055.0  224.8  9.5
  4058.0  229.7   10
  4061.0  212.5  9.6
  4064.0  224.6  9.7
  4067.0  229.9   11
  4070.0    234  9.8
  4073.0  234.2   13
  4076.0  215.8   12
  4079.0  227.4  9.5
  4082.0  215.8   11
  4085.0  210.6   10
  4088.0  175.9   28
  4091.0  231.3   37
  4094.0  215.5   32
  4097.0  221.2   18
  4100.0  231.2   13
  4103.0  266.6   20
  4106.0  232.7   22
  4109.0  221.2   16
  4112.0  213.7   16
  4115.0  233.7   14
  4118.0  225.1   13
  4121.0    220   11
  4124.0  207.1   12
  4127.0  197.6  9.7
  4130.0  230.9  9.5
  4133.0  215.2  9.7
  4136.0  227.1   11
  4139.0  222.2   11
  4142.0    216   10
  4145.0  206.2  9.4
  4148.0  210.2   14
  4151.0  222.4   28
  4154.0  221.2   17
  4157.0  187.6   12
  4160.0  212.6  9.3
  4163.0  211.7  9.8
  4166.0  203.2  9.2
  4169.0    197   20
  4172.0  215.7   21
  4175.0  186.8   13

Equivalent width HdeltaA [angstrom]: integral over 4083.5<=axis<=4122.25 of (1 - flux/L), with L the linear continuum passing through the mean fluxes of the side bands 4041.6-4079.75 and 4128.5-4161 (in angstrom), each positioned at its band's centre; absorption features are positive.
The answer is -0.54 angstrom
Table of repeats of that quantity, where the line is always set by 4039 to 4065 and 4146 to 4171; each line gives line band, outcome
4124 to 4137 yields -0.26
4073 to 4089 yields 0.43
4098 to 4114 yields -1.31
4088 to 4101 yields -0.14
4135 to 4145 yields -0.40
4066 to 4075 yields -0.50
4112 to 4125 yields -0.46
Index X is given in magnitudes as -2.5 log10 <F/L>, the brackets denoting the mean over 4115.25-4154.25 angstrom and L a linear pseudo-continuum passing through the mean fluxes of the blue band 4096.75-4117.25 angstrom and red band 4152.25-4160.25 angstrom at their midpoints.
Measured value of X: 0.00 mag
